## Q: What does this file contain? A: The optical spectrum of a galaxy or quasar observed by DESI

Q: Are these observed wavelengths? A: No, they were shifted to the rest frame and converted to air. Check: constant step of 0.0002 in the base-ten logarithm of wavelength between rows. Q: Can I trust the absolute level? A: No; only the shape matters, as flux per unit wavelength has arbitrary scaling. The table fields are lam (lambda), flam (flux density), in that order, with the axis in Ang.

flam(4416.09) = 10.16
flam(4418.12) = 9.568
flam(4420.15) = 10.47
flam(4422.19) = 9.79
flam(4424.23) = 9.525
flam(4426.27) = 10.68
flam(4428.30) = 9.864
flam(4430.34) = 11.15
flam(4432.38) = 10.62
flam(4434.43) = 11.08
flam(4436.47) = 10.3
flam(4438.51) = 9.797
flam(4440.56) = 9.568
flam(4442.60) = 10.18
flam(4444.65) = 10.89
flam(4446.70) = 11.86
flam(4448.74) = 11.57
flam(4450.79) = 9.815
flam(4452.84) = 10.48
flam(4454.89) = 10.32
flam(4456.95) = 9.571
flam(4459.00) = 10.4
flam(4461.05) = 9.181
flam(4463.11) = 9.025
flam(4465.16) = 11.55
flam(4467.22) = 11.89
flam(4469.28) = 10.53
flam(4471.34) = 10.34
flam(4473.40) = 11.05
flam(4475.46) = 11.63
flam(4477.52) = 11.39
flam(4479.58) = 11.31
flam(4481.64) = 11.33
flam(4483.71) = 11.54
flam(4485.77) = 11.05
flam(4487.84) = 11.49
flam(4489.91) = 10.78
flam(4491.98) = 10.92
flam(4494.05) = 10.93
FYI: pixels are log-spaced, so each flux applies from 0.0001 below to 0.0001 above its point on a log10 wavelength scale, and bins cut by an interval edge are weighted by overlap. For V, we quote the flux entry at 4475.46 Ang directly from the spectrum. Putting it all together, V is 11.63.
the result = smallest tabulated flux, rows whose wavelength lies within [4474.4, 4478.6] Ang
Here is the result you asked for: 11.39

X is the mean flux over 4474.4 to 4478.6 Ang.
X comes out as 11.5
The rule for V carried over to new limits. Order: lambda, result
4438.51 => 9.797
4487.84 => 11.49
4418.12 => 9.568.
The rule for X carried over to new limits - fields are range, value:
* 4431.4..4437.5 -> 10.7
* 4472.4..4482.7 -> 11.3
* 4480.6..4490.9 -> 11.2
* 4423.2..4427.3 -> 10.1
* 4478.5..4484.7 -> 11.4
